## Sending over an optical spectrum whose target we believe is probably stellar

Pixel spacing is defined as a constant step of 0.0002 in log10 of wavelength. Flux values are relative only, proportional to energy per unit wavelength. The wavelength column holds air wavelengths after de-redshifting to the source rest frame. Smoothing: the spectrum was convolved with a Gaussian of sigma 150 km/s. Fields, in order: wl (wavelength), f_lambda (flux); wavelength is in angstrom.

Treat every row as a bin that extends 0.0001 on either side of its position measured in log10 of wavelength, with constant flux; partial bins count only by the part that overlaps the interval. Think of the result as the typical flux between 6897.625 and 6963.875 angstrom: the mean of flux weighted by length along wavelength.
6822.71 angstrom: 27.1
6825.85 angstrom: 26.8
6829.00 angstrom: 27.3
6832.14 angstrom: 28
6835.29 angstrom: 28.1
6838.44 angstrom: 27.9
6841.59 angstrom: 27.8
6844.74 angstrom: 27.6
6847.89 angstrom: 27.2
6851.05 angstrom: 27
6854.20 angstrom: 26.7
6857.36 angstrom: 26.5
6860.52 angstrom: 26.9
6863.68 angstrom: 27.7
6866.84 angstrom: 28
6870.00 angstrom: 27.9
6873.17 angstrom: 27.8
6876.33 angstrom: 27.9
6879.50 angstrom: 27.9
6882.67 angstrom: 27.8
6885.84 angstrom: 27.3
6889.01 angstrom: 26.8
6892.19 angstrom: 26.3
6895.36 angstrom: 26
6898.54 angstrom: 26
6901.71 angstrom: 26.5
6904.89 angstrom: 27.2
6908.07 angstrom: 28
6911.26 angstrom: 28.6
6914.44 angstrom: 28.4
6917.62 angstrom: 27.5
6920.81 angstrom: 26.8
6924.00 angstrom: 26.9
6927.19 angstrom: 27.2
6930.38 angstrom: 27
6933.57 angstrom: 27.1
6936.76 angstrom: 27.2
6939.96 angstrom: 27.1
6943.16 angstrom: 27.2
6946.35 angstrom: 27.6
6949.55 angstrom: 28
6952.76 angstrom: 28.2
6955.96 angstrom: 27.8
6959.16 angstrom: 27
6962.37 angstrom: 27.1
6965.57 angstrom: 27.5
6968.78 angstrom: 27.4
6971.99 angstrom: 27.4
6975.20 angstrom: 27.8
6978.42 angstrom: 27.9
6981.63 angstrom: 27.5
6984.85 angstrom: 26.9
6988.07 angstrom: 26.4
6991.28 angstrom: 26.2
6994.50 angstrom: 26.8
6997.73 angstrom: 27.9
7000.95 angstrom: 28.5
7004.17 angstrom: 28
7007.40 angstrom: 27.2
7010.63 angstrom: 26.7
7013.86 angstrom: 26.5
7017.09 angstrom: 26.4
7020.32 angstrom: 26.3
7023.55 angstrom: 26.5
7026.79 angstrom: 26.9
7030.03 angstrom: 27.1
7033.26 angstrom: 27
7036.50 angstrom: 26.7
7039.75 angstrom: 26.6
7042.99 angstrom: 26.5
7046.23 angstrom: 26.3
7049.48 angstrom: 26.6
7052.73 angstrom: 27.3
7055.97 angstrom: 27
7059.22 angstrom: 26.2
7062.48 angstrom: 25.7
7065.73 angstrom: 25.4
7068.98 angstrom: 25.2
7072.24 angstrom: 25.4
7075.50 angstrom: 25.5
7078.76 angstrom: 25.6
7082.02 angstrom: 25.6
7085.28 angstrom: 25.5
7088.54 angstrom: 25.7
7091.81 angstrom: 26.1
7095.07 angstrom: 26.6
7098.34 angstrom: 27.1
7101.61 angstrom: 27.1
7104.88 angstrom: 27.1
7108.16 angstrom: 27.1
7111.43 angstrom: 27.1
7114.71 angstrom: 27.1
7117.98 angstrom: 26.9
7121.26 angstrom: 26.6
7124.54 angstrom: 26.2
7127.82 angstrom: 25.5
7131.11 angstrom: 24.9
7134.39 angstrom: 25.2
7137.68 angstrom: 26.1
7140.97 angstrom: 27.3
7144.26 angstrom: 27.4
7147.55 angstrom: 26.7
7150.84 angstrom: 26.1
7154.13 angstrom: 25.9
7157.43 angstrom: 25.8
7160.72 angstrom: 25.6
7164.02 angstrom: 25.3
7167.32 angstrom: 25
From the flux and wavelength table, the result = 27.4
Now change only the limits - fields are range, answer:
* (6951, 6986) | 27.5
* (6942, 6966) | 27.6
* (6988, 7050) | 26.9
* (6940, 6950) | 27.5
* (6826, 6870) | 27.4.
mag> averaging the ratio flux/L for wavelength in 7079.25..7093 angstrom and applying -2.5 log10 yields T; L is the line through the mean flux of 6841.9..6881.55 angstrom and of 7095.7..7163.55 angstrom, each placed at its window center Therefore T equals 0.037 mag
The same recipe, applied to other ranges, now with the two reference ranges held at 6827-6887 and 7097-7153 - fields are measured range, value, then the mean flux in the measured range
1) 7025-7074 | 0.018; 26.4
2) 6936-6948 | -0.002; 27.3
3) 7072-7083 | 0.050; 25.5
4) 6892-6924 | 0.008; 27.2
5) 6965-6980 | -0.019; 27.6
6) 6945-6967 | -0.017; 27.6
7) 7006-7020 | 0.012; 26.7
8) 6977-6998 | 0.001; 27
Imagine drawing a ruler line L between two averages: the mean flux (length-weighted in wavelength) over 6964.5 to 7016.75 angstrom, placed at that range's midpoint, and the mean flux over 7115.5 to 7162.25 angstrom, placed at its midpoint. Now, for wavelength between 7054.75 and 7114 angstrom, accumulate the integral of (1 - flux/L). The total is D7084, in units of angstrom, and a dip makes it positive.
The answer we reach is 0.9 angstrom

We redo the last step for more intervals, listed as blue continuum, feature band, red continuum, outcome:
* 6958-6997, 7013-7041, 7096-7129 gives 0.4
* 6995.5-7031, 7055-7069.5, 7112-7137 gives 0.4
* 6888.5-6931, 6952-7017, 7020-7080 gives -1.5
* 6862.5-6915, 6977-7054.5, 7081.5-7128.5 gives -0.2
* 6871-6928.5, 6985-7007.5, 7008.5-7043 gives -0.4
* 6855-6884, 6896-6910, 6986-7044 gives 0.3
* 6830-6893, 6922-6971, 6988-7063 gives -0.4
